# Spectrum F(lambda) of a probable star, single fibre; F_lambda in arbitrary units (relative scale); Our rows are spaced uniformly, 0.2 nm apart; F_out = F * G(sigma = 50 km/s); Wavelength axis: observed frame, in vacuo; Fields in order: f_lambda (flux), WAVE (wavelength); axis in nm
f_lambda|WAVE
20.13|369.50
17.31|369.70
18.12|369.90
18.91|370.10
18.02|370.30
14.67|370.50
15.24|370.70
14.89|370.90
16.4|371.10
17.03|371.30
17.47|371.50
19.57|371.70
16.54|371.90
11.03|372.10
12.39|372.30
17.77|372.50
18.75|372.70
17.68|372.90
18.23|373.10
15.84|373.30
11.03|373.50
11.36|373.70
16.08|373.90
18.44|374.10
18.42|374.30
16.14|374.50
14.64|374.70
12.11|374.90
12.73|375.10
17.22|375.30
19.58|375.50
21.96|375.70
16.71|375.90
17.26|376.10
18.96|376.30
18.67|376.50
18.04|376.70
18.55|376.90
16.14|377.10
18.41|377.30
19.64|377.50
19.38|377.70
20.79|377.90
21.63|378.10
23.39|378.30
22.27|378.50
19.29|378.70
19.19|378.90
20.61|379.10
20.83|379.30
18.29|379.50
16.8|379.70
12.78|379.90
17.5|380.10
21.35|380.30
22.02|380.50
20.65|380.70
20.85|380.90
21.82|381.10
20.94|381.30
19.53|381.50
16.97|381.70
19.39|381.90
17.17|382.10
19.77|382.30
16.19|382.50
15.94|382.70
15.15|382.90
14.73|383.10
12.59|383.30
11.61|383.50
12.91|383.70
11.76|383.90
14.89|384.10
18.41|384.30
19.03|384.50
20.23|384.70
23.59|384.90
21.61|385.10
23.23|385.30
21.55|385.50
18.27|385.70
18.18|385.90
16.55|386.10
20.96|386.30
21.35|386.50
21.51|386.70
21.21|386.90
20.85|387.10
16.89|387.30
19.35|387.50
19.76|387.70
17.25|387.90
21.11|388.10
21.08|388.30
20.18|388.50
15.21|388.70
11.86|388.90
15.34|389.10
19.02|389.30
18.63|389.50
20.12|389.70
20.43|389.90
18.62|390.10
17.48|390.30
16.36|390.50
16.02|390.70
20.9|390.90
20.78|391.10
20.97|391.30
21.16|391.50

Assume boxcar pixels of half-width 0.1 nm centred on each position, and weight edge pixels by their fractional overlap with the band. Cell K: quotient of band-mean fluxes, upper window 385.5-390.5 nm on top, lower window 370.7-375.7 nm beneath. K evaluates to 1.2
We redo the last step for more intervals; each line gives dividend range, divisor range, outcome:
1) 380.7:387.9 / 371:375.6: 1.16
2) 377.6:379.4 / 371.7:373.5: 1.31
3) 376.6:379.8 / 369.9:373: 1.19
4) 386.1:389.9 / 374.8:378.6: 1.02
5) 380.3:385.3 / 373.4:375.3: 1.23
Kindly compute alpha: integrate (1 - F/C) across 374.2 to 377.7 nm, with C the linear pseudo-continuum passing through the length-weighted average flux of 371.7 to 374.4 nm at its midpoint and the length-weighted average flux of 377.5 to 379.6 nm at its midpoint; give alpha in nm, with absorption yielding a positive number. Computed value 0.169 nm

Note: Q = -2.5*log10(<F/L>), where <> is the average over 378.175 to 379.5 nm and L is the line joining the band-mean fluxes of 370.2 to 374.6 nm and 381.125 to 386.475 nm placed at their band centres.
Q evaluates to -0.21 mag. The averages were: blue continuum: 16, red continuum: 17.8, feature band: 20.7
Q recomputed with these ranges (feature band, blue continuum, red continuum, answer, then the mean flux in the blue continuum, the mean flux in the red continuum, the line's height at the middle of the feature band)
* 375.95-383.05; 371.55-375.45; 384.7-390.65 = -0.11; 15.7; 19.2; 17.2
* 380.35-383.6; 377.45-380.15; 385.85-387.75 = 0.10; 19.5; 19.7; 19.6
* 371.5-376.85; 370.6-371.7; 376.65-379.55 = 0.09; 16.5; 19.8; 18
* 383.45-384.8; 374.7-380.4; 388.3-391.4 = 0.17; 18.5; 18.2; 18.4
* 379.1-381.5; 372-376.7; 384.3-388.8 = -0.08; 16.3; 19.9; 18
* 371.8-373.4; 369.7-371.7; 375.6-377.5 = 0.09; 16.9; 18.4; 17.4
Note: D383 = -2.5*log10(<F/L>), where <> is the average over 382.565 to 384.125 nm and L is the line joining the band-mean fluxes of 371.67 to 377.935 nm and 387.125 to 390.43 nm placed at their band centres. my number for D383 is 0.280 mag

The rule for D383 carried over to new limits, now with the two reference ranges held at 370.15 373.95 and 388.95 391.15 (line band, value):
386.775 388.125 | -0.09 mag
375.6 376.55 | -0.14 mag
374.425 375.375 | 0.12 mag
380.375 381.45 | -0.24 mag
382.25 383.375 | 0.11 mag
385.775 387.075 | -0.12 mag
